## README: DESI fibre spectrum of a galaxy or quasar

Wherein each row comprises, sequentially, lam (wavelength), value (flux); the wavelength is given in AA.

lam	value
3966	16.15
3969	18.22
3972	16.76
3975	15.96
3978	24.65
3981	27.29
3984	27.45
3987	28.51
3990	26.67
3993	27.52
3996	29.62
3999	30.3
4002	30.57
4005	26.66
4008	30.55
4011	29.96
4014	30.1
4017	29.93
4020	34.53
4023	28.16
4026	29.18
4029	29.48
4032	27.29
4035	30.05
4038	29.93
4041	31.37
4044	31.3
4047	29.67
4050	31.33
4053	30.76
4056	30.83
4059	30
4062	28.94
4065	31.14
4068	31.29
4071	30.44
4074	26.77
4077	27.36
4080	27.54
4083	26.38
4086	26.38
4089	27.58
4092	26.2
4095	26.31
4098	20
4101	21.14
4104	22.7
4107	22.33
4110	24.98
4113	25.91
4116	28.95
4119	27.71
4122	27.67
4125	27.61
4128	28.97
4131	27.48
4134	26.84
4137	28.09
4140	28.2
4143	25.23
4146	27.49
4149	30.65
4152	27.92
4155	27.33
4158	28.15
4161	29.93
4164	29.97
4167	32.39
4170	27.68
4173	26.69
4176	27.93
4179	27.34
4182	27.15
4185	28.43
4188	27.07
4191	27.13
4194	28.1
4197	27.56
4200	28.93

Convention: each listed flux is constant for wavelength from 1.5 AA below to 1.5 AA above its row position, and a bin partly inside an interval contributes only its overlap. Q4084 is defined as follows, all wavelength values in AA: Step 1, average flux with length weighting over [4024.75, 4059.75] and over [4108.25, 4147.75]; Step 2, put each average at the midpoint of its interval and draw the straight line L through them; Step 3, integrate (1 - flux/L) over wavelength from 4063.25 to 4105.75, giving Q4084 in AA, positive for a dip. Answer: 3.3 AA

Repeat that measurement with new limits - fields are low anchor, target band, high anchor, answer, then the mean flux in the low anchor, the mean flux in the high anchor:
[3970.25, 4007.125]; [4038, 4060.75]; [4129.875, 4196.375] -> -3.4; 26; 28.1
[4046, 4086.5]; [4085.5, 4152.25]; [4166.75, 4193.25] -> 5.2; 29.3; 27.8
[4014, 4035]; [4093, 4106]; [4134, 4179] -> 2.8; 29.8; 28.3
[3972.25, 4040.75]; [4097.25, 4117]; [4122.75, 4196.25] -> 3.1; 28.2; 28.1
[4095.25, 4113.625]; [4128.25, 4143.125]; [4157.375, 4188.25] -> -1.2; 22.9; 28.5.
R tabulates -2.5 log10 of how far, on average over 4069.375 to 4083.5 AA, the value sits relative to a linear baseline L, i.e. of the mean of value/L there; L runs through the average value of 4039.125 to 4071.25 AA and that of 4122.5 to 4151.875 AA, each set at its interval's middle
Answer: 0.079 mag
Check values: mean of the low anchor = 30.6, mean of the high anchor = 27.8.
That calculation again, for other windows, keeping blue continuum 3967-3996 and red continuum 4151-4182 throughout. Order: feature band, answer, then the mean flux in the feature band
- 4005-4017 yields -0.206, 29.7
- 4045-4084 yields -0.140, 29.5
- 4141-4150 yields 0.012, 27.7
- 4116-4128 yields -0.025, 28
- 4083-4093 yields -0.008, 26.7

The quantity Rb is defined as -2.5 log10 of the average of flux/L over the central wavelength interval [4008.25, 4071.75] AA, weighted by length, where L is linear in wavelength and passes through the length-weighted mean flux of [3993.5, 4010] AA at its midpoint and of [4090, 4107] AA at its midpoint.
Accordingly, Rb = -0.13 mag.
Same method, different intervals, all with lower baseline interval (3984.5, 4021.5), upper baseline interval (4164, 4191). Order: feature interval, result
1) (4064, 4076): -0.028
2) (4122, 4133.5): 0.025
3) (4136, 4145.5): 0.050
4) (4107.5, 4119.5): 0.087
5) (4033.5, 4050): -0.048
